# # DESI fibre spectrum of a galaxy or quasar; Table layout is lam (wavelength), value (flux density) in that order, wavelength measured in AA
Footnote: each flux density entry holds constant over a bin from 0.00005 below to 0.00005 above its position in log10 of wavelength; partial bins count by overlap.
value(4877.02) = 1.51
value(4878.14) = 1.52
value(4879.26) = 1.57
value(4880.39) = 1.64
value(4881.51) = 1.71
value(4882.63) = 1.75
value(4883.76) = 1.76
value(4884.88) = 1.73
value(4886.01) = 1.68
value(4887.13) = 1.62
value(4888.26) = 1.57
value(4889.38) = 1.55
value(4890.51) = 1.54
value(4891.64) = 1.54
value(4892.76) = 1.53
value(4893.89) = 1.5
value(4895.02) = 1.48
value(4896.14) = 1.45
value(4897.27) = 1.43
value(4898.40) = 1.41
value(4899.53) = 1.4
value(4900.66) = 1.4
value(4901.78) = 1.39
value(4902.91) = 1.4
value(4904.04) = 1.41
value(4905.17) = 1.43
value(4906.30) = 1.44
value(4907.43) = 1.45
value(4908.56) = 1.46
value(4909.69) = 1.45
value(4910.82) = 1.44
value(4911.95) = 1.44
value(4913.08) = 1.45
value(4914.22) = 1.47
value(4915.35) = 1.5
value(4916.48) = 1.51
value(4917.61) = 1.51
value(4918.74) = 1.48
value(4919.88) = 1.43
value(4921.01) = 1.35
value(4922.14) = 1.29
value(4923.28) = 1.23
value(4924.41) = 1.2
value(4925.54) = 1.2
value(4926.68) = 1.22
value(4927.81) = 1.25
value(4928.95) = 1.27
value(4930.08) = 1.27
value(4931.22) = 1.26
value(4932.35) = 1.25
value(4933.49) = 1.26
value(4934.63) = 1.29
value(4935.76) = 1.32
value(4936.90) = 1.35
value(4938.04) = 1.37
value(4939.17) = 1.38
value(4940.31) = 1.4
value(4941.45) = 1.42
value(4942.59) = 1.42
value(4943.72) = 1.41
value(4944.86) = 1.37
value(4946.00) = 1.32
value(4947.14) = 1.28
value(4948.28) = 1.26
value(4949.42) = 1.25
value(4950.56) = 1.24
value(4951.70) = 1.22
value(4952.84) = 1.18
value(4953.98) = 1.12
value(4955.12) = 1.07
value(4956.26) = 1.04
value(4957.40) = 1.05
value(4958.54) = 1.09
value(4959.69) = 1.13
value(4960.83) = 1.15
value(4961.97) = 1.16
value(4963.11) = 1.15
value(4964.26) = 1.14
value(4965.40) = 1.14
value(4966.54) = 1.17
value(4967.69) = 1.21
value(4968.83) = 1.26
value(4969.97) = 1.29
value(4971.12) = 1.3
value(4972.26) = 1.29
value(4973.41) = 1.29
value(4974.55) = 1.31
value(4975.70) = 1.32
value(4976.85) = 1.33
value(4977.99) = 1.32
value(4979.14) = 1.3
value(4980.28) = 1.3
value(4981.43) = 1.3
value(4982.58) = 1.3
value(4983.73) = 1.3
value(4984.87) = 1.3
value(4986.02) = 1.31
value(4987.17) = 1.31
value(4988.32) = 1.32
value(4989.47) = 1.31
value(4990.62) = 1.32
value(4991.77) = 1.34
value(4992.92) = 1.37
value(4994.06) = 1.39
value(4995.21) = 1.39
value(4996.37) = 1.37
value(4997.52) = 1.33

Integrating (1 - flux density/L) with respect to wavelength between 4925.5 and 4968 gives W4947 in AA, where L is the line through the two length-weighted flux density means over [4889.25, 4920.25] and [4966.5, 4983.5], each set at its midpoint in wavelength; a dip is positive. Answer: 3.7 AA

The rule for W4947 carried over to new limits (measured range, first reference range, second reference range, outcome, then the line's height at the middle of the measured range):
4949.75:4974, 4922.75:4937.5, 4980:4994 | 2.2 AA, 1.29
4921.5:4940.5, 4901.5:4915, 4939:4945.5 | 1.8 AA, 1.41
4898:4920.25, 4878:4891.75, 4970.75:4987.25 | 1.5 AA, 1.55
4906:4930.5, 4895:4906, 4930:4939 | -0.3 AA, 1.36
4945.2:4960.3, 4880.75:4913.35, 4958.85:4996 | 1.9 AA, 1.35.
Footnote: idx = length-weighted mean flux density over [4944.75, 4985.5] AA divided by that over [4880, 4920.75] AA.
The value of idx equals 0.81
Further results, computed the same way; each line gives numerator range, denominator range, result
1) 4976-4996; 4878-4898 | 0.83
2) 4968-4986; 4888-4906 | 0.89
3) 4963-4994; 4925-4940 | 1.00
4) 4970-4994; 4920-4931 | 1.04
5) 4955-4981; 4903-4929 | 0.87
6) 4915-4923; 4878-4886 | 0.85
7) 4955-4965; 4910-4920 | 0.76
